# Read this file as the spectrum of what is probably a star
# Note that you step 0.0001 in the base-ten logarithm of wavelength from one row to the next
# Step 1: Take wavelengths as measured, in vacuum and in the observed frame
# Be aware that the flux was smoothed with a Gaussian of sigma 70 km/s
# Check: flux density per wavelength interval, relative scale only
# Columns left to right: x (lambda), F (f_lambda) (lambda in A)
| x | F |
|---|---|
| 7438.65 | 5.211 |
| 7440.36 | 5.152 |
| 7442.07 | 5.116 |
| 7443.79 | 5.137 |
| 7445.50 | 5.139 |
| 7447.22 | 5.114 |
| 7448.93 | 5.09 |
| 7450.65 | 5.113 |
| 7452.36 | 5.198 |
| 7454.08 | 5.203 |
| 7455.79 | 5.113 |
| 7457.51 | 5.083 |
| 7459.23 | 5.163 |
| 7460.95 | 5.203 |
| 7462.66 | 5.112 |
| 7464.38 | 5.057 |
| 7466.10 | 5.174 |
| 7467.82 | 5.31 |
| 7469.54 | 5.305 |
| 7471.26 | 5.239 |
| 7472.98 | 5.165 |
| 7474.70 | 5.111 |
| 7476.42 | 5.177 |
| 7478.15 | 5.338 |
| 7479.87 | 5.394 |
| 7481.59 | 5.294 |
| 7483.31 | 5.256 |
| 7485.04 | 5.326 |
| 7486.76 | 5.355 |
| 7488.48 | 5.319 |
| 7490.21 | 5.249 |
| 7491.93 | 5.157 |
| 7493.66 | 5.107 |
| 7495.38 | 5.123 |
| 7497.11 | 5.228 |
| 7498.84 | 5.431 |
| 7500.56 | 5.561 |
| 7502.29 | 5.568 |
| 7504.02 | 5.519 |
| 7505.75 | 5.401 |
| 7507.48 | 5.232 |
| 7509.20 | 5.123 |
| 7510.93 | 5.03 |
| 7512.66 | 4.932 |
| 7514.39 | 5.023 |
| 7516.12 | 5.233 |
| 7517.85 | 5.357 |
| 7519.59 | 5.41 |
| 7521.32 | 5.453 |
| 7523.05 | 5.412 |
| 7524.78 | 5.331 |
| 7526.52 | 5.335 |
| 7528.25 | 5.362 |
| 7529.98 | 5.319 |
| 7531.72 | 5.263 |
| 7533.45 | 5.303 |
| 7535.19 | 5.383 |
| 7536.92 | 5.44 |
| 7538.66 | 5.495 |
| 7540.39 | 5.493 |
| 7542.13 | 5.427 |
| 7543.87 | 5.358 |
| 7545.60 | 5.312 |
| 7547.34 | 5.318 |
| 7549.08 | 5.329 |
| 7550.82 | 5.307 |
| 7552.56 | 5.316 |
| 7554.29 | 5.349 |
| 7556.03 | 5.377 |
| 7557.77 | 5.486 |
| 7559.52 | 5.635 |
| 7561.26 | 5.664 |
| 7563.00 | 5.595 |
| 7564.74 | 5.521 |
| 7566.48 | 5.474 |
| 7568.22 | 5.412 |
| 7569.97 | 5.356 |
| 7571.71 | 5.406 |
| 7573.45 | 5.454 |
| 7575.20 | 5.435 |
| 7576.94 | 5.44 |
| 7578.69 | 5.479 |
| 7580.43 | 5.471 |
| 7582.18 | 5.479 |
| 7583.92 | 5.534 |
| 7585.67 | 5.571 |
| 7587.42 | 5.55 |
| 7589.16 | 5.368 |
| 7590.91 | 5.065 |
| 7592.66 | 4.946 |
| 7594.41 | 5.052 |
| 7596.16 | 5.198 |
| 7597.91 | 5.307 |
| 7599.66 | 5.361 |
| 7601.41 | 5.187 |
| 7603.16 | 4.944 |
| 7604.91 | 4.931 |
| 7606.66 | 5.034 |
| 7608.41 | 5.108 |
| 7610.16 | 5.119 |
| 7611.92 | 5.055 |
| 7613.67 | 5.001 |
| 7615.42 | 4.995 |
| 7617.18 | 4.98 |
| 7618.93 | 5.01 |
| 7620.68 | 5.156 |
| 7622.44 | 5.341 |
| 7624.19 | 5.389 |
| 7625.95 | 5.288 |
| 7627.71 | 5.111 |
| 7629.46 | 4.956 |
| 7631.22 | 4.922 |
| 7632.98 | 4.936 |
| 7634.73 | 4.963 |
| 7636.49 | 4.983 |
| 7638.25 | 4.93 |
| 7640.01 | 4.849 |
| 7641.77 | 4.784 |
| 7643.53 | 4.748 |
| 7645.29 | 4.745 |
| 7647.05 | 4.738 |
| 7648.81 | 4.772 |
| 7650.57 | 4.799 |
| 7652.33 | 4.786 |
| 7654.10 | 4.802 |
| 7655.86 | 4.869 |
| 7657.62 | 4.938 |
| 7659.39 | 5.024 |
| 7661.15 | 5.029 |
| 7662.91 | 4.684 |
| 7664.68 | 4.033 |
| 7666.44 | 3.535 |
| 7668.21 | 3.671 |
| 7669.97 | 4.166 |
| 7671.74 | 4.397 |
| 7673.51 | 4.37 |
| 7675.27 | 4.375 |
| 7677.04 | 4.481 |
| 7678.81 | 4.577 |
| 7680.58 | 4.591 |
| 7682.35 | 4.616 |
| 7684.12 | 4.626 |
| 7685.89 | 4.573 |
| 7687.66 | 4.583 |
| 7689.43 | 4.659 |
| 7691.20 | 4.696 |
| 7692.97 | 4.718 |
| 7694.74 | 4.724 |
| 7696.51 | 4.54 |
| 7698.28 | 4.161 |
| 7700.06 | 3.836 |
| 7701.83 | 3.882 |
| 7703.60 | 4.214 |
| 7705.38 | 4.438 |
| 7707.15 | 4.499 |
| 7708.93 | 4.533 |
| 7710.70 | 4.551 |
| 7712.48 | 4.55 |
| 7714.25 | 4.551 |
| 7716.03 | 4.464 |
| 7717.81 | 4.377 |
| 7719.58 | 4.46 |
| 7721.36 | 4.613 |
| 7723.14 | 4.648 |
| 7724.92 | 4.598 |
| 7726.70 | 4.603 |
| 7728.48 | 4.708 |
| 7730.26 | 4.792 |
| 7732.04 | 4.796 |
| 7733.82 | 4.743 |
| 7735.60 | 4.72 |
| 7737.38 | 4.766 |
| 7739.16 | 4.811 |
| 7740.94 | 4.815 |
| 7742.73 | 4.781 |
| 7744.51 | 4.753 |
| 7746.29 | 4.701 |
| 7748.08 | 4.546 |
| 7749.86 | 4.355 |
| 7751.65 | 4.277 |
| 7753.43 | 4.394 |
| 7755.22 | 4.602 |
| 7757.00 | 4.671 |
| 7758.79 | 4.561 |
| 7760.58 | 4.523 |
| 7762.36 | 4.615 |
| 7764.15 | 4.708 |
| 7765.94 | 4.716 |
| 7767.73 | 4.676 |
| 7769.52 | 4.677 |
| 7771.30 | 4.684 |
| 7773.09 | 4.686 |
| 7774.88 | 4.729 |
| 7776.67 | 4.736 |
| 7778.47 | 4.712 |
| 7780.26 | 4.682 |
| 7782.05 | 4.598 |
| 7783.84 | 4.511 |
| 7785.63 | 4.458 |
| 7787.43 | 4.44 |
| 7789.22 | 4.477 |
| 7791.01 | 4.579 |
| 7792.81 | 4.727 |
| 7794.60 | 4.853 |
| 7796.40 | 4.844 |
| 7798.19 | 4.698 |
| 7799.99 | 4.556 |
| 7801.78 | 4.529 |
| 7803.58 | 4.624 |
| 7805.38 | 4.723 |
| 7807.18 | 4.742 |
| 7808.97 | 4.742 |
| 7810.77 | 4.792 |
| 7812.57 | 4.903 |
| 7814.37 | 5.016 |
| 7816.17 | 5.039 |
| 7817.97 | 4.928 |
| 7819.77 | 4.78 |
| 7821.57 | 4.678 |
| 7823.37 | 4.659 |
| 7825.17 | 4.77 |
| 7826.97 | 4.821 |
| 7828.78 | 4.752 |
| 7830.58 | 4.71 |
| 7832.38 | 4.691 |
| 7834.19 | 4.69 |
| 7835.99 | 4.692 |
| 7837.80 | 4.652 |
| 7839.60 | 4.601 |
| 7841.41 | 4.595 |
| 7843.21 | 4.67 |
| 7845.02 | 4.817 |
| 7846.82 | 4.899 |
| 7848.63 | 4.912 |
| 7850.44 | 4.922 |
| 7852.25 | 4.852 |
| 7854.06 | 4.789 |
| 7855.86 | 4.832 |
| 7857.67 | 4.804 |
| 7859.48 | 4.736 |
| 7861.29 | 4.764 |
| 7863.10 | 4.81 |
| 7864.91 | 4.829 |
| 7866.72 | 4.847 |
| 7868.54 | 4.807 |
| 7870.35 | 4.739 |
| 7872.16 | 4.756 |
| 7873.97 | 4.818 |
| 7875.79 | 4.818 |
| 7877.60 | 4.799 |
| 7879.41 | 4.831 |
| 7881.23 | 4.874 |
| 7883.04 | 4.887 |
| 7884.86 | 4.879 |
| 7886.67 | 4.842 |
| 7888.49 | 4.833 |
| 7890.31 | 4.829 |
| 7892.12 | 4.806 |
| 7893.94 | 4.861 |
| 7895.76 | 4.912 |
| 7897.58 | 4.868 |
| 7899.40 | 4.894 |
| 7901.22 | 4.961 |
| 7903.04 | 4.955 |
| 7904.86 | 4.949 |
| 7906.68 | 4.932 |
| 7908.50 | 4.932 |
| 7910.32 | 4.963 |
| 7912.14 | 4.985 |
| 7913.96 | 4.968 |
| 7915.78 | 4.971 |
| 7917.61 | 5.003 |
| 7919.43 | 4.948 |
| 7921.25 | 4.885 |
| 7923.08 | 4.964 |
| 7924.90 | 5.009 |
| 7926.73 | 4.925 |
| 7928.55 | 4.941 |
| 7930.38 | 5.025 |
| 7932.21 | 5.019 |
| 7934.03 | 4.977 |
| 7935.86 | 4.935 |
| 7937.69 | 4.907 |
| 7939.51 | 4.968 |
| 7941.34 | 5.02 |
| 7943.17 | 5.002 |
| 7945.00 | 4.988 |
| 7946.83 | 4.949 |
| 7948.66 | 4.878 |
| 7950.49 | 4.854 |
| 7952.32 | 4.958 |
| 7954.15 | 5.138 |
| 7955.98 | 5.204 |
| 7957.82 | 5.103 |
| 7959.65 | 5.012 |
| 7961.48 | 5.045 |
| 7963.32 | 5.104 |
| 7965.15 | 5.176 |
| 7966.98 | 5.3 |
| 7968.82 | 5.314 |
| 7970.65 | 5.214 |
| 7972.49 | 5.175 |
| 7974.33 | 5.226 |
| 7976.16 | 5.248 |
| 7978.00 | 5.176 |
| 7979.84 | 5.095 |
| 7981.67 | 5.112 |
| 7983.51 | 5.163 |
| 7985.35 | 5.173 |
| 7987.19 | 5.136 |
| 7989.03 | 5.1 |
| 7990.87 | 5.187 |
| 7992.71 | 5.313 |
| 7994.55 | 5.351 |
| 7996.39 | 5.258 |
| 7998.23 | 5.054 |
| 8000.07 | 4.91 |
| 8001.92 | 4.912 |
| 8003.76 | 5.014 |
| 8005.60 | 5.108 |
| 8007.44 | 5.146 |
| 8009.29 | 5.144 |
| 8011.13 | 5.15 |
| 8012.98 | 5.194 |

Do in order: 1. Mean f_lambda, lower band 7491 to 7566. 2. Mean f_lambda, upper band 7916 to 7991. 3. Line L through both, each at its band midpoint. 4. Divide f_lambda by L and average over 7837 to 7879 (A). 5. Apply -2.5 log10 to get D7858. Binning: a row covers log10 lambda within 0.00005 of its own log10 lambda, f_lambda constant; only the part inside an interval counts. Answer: 0.07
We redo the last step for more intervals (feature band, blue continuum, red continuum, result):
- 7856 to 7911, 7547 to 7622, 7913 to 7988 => 0.054 mag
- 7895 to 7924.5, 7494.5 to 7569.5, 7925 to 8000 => 0.039 mag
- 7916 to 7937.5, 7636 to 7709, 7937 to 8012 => 0.012 mag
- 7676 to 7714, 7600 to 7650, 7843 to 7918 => 0.112 mag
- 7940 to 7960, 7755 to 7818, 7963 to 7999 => 0.023 mag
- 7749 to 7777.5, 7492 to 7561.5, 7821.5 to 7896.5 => 0.079 mag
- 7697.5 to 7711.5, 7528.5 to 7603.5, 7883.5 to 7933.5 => 0.215 mag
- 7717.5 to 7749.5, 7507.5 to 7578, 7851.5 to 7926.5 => 0.092 mag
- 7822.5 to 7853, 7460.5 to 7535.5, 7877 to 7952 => 0.054 mag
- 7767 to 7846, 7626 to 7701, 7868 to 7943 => 0.021 mag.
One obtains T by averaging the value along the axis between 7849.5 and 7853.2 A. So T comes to 4.88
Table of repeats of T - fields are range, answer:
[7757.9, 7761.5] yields 4.55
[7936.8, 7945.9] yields 4.98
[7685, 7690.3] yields 4.6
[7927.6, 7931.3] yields 4.98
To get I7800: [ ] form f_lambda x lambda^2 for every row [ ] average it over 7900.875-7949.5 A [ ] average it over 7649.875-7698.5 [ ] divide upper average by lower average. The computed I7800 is 1.17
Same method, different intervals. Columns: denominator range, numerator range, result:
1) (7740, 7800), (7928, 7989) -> 1.15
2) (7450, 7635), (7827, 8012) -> 1.04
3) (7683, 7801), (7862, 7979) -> 1.13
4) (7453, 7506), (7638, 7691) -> 0.92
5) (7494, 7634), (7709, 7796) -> 0.92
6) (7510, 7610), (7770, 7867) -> 0.95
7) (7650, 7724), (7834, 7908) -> 1.13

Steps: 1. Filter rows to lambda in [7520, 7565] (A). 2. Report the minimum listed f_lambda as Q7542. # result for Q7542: 5.263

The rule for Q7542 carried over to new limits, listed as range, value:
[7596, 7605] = 4.931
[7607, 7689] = 3.535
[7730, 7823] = 4.277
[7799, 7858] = 4.529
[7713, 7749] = 4.377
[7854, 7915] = 4.736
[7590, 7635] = 4.922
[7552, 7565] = 5.316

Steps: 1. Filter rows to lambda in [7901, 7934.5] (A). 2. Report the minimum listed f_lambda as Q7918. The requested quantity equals 4.885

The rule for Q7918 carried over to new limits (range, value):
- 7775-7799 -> 4.44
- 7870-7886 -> 4.739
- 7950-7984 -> 4.854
